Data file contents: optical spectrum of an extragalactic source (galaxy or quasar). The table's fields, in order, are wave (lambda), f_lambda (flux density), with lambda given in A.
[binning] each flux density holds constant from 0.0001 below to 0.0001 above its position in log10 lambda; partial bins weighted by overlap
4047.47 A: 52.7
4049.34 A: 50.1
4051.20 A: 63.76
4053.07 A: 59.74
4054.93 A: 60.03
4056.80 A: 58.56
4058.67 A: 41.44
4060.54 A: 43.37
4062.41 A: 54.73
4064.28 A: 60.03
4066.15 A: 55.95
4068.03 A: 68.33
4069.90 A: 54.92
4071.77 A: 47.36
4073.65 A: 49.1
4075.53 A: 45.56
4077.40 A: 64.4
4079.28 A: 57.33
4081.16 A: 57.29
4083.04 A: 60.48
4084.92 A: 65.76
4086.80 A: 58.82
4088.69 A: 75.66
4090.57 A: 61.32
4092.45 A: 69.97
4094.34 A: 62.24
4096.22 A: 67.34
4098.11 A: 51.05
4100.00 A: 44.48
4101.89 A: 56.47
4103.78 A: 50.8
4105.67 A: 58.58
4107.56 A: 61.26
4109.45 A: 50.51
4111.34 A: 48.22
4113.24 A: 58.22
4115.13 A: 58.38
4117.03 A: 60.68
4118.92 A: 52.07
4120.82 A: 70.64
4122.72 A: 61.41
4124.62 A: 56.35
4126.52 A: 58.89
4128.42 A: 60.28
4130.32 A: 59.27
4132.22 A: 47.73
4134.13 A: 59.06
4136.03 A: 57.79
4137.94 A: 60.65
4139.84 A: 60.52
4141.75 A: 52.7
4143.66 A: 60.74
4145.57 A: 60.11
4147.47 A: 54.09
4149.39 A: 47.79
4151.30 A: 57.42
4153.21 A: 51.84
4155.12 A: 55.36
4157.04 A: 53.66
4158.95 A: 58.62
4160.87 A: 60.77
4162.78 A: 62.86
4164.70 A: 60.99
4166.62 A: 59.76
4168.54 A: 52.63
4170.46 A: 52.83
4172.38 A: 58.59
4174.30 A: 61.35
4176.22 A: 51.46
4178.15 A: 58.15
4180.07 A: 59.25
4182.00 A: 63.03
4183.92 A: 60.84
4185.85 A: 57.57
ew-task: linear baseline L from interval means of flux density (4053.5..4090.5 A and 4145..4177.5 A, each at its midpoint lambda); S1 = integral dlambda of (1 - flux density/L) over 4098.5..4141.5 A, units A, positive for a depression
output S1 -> -0.07 A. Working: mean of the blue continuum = 57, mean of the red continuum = 56.5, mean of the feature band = 56.8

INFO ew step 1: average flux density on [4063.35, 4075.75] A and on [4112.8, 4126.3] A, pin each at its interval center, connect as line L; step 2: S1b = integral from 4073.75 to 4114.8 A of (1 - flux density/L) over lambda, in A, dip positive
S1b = -0.7 A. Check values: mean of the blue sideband 55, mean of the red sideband 59.7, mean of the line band 58.2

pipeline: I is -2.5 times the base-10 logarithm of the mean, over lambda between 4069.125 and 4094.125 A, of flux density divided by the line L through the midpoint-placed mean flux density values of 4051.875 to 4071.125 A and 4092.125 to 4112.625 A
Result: -0.06 mag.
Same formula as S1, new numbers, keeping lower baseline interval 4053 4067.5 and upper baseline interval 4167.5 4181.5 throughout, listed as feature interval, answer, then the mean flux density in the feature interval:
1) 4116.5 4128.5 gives -1.0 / 60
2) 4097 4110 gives 0.4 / 53.6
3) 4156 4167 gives -0.6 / 59.4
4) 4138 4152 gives -0.1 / 56.5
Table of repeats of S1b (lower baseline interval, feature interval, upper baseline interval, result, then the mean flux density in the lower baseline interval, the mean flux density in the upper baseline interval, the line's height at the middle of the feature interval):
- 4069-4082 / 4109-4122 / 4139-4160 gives -0.60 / 53.7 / 55.7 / 54.8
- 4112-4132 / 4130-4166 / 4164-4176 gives 0.69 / 59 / 57.3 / 58.1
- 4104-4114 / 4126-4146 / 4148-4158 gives -1.48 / 55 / 53.2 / 53.9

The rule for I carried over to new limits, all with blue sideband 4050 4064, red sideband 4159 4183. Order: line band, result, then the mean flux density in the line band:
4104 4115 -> 0.022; 55.3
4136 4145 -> -0.021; 58.6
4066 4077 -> 0.026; 53.9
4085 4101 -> -0.105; 61.6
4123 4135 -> -0.001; 57.2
